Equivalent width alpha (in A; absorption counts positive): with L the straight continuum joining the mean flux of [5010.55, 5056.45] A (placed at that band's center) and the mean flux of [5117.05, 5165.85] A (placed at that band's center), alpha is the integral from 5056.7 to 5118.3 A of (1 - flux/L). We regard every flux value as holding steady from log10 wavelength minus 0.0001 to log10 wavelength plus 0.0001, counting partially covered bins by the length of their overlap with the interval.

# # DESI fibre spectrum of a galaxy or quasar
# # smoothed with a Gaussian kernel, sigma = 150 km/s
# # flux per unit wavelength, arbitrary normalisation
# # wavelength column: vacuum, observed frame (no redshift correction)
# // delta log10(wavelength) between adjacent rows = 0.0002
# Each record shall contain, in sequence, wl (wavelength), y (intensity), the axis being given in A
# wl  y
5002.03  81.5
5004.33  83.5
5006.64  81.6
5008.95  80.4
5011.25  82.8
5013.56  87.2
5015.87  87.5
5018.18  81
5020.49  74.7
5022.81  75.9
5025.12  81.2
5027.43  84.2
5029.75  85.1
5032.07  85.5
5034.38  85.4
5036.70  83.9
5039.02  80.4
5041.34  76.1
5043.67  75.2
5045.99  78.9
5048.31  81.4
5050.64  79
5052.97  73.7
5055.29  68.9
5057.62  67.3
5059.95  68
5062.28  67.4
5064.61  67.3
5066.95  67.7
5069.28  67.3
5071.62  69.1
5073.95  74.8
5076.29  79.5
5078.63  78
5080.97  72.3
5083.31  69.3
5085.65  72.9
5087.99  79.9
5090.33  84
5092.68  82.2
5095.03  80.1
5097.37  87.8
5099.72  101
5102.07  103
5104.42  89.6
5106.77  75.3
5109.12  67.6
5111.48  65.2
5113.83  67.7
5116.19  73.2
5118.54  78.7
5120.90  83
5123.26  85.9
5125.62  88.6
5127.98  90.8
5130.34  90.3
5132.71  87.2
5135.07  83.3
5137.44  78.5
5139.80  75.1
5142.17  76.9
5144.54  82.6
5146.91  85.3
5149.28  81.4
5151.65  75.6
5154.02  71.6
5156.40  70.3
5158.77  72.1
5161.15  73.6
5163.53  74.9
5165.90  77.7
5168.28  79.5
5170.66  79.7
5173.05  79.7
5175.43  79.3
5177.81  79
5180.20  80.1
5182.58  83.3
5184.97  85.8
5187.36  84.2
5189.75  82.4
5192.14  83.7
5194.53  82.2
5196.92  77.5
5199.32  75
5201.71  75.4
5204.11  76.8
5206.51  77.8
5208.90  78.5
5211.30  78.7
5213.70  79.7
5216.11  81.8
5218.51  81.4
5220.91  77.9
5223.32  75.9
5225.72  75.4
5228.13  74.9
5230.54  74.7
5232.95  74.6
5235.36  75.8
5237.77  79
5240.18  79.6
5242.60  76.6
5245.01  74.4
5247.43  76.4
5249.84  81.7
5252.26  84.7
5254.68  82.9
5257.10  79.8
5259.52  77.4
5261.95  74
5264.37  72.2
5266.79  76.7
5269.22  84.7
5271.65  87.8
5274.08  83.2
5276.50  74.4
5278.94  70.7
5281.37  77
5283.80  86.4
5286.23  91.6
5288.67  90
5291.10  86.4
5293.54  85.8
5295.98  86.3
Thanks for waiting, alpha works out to 3.2 A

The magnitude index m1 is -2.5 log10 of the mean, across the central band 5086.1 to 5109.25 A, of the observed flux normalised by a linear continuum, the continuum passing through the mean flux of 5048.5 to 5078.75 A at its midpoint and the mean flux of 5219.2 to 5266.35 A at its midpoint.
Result -0.18 mag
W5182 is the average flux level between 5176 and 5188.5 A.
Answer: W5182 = 82.3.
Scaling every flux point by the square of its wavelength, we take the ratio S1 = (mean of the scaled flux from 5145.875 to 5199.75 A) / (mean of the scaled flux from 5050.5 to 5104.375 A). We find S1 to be 1.07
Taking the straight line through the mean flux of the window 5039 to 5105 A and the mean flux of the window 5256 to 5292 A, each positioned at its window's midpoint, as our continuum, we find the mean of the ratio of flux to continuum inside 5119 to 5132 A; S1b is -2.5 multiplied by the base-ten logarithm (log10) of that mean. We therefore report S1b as -0.12 mag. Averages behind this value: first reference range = 77.2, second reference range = 80.8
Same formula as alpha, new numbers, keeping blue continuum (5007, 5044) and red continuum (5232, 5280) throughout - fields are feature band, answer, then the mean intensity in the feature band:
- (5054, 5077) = 3.3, 69.6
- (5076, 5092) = 0.9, 76.6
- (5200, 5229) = 0.4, 77.8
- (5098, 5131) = -1.0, 82.8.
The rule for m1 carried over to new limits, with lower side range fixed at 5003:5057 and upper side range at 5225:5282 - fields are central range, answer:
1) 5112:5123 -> 0.049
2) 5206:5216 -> -0.010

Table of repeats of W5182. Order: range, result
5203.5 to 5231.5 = 77.8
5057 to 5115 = 76.3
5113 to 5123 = 76.9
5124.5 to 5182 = 79.7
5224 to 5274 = 78.3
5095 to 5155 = 81.8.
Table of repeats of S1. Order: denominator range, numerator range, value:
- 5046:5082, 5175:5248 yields 1.15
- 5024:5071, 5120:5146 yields 1.14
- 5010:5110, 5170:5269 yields 1.07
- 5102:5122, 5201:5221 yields 1.07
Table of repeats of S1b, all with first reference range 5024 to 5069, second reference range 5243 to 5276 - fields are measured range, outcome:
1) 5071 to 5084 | 0.04 mag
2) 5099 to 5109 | -0.16 mag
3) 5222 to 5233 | 0.06 mag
